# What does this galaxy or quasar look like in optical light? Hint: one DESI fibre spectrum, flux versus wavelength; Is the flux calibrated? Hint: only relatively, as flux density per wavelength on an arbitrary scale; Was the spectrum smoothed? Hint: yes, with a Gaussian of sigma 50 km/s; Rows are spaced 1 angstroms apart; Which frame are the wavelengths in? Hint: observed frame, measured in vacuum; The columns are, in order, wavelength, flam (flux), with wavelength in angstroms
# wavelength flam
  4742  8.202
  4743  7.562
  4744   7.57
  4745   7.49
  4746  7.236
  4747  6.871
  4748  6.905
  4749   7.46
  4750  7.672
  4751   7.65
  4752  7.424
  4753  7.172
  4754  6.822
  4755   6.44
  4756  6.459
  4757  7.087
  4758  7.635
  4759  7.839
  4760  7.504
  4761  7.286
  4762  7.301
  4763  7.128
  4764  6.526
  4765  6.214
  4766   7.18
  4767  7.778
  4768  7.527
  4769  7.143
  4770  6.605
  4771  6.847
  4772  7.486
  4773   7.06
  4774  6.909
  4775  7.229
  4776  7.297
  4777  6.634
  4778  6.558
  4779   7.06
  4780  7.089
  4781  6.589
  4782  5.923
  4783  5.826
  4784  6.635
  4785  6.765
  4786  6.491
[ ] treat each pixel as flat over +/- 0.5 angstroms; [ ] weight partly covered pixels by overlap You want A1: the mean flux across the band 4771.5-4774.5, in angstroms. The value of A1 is 7.15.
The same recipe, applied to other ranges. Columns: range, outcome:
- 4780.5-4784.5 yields 6.24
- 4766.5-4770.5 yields 7.26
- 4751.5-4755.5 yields 6.96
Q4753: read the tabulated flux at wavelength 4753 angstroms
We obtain 7.172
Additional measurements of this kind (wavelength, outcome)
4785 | 6.765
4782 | 5.923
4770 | 6.605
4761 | 7.286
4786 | 6.491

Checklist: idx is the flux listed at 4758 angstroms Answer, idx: 7.635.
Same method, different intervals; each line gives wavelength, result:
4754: 6.822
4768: 7.527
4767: 7.778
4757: 7.087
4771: 6.847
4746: 7.236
